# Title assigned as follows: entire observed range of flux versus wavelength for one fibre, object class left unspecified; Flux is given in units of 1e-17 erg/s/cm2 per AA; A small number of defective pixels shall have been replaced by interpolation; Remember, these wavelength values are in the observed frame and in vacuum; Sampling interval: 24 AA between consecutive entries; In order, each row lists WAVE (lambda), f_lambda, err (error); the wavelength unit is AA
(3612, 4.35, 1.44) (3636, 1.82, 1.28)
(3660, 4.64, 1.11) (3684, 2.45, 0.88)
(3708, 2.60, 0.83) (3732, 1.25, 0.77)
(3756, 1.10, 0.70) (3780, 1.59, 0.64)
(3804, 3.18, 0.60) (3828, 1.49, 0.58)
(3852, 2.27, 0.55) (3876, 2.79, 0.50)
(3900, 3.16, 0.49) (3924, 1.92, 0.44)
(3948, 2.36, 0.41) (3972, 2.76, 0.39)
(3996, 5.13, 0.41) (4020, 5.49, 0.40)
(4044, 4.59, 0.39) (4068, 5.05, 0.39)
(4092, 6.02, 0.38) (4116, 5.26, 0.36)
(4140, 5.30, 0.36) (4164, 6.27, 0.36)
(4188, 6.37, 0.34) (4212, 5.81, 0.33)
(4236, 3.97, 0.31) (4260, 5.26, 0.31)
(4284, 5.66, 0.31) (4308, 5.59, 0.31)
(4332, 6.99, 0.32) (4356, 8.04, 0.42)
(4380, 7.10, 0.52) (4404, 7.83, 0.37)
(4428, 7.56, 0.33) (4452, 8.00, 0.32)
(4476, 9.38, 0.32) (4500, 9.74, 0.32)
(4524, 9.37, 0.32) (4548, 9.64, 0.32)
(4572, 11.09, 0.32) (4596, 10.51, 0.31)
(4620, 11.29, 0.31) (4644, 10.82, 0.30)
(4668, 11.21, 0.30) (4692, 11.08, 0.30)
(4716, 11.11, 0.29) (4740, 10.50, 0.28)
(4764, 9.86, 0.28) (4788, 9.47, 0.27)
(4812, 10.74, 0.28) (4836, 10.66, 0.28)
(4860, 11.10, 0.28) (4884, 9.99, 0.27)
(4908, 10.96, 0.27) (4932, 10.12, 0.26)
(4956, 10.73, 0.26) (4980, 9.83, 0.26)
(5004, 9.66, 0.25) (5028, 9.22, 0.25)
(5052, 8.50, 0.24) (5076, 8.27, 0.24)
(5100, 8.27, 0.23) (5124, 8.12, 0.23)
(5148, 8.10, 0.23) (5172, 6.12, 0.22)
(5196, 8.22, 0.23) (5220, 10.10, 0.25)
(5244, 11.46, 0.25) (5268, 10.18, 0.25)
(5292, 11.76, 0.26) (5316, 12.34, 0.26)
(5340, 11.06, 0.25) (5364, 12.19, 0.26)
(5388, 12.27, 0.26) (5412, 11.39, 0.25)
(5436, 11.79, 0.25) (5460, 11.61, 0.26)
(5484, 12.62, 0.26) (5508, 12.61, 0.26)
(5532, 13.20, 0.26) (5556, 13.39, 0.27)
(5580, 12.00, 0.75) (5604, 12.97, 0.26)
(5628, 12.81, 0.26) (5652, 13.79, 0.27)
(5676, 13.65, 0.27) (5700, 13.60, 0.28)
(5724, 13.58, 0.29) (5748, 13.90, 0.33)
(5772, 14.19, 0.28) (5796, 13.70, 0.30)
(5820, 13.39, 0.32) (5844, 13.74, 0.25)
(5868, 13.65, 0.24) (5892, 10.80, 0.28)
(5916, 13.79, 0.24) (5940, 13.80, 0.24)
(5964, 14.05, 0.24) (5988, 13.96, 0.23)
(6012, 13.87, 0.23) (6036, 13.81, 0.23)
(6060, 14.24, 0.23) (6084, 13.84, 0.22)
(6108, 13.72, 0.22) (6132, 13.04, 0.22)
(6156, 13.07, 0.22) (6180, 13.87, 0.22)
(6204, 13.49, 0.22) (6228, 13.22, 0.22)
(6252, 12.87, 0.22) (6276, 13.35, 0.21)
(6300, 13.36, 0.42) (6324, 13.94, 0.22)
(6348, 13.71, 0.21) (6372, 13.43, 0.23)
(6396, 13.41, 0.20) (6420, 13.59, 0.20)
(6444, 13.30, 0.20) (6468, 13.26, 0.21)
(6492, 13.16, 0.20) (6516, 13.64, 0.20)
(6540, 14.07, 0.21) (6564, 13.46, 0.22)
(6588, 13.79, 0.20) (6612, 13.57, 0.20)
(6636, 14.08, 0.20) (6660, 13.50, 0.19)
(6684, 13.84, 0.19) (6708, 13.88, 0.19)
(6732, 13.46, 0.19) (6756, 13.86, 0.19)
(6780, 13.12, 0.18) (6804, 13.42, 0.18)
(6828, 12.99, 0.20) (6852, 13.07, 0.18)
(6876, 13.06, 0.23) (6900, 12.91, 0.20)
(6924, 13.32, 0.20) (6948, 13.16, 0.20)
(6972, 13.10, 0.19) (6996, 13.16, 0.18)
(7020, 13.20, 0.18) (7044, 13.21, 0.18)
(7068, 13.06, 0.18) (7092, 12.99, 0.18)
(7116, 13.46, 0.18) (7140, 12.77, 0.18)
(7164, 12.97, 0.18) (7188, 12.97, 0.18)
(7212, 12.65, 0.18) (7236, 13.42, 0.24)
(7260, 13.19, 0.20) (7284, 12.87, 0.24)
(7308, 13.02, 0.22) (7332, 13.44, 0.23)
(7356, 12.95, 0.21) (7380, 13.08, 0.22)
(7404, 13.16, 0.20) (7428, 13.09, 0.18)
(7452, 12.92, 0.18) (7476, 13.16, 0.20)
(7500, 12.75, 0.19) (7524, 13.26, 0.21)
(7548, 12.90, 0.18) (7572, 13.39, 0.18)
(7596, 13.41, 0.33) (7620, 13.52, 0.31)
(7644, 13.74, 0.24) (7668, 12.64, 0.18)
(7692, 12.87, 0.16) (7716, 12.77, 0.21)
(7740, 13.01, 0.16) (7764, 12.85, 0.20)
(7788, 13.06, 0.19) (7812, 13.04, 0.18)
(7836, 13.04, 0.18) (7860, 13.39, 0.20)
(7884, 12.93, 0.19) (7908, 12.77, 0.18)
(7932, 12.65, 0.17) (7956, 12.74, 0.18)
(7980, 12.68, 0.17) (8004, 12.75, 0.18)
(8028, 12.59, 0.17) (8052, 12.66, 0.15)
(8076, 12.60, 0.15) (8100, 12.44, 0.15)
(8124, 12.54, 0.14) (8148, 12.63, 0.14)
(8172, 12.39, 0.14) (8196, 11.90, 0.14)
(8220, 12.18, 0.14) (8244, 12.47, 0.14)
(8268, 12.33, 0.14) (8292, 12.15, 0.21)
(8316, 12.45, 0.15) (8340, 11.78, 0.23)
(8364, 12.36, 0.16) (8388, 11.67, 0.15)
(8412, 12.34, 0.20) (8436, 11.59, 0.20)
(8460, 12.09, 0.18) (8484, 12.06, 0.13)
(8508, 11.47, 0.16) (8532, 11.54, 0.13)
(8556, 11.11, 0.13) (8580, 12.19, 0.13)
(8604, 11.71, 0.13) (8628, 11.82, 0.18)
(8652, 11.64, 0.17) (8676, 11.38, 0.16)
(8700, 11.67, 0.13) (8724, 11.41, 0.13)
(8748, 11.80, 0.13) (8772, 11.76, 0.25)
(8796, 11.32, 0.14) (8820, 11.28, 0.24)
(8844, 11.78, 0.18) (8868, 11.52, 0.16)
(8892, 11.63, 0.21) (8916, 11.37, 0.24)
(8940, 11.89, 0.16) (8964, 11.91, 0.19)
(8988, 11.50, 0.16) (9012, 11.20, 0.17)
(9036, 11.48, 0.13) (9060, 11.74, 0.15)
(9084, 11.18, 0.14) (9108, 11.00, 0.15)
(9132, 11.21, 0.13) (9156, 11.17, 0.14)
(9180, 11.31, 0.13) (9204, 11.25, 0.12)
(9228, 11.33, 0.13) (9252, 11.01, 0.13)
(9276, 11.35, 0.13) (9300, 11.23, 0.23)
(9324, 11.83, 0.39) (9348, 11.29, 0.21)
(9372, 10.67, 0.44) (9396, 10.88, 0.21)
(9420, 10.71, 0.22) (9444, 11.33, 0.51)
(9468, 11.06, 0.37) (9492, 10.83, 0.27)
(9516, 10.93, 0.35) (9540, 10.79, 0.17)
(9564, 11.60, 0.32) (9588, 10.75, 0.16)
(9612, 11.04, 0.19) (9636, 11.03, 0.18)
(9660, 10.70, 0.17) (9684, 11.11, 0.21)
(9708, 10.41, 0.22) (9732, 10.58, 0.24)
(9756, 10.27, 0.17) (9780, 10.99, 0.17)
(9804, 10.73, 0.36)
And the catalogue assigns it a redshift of 0.000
